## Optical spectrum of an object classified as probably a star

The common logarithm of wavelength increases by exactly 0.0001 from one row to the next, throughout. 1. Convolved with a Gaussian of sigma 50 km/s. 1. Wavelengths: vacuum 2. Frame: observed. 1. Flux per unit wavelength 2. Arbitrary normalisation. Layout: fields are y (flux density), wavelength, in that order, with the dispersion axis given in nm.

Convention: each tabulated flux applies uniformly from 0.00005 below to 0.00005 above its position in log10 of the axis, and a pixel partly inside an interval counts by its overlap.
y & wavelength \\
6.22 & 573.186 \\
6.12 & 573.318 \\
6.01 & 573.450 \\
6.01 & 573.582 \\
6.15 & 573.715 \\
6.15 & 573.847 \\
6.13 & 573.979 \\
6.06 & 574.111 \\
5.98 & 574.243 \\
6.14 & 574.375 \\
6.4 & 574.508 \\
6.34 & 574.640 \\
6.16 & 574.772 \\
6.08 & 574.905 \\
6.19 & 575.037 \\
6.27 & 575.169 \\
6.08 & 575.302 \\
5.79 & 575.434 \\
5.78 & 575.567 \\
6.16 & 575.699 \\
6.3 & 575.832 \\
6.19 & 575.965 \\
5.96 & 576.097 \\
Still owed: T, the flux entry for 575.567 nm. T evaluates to 5.78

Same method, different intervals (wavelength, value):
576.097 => 5.96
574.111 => 6.06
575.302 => 6.08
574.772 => 6.16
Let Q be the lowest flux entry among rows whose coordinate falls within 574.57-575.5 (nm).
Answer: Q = 5.79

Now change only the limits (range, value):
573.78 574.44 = 5.98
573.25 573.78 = 6.01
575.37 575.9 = 5.78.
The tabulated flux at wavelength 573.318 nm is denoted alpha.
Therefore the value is 6.12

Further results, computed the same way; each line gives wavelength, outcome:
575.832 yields 6.3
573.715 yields 6.15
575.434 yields 5.79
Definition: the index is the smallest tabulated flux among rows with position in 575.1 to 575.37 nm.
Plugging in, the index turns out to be 6.08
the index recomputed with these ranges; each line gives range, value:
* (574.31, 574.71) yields 6.14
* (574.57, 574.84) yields 6.16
